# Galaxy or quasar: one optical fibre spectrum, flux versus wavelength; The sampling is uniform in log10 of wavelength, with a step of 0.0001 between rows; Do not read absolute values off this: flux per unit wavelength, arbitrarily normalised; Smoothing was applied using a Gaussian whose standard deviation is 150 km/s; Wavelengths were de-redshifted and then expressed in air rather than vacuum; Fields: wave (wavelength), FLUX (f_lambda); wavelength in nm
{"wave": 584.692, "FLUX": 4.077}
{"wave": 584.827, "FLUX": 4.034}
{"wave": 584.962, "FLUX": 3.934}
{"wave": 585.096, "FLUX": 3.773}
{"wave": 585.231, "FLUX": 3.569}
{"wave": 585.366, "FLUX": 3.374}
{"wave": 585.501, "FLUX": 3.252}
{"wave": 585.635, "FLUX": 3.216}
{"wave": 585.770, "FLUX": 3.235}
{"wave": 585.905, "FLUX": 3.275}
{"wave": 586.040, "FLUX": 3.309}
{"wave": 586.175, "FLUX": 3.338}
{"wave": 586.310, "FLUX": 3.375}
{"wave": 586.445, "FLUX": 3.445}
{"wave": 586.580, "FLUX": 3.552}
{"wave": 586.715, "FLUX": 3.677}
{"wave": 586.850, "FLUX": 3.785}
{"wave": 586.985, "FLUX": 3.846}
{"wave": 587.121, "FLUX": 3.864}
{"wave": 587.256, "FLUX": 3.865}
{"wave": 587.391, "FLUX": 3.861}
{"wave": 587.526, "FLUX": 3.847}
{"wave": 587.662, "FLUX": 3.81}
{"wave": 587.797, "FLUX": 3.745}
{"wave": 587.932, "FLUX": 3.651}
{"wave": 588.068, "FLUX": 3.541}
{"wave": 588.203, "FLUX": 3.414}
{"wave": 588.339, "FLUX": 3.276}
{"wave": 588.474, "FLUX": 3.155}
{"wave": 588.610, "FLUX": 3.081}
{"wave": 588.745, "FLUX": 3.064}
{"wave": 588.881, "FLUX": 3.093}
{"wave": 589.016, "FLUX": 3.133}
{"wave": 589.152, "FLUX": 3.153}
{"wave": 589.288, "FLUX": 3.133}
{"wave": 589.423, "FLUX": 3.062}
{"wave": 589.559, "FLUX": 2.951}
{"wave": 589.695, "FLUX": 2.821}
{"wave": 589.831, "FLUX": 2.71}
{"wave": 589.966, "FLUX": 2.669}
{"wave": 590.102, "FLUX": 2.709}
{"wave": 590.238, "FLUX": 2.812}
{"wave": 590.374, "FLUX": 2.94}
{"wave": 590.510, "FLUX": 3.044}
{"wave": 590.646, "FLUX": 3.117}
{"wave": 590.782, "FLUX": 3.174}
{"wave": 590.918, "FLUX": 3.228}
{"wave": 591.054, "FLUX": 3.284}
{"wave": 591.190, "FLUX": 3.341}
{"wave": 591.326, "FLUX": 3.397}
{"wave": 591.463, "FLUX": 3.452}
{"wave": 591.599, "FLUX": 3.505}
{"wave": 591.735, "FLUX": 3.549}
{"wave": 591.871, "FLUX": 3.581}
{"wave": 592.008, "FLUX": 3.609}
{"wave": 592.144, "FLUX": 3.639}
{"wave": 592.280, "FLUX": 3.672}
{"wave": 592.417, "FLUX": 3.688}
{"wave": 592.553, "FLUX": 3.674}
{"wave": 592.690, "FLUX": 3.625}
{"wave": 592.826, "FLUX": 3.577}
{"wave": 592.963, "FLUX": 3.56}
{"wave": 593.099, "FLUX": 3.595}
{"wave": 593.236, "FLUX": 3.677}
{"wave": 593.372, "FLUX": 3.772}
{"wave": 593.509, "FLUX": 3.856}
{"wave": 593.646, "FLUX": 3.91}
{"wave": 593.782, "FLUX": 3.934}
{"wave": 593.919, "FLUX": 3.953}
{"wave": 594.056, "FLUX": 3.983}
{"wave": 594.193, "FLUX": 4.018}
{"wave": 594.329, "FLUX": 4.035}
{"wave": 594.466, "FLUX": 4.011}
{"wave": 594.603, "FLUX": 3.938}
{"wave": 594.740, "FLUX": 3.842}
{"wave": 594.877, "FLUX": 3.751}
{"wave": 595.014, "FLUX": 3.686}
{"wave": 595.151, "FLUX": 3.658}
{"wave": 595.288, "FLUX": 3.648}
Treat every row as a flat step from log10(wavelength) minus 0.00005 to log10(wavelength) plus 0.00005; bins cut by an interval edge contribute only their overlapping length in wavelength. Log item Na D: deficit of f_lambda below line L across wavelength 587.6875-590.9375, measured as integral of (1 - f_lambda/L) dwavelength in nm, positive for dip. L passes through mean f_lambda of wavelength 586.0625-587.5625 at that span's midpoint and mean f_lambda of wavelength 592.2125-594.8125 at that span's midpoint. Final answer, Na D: 0.52 nm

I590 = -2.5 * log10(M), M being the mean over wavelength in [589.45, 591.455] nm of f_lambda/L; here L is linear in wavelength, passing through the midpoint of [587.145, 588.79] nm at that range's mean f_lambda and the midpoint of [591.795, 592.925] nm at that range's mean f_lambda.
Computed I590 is 0.19 mag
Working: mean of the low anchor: 3.54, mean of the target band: 3.03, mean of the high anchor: 3.63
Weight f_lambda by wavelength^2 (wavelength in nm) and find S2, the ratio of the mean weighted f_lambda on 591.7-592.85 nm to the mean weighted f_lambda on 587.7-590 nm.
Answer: 1.16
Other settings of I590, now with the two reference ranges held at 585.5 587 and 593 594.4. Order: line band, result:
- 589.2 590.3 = 0.26 mag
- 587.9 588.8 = 0.08 mag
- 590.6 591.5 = 0.14 mag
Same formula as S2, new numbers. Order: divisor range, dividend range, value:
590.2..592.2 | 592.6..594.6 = 1.16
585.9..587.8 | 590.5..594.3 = 1.01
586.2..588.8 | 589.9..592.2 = 0.92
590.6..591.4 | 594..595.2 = 1.21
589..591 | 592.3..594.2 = 1.28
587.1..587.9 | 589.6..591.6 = 0.81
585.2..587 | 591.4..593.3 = 1.07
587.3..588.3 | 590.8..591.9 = 0.93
